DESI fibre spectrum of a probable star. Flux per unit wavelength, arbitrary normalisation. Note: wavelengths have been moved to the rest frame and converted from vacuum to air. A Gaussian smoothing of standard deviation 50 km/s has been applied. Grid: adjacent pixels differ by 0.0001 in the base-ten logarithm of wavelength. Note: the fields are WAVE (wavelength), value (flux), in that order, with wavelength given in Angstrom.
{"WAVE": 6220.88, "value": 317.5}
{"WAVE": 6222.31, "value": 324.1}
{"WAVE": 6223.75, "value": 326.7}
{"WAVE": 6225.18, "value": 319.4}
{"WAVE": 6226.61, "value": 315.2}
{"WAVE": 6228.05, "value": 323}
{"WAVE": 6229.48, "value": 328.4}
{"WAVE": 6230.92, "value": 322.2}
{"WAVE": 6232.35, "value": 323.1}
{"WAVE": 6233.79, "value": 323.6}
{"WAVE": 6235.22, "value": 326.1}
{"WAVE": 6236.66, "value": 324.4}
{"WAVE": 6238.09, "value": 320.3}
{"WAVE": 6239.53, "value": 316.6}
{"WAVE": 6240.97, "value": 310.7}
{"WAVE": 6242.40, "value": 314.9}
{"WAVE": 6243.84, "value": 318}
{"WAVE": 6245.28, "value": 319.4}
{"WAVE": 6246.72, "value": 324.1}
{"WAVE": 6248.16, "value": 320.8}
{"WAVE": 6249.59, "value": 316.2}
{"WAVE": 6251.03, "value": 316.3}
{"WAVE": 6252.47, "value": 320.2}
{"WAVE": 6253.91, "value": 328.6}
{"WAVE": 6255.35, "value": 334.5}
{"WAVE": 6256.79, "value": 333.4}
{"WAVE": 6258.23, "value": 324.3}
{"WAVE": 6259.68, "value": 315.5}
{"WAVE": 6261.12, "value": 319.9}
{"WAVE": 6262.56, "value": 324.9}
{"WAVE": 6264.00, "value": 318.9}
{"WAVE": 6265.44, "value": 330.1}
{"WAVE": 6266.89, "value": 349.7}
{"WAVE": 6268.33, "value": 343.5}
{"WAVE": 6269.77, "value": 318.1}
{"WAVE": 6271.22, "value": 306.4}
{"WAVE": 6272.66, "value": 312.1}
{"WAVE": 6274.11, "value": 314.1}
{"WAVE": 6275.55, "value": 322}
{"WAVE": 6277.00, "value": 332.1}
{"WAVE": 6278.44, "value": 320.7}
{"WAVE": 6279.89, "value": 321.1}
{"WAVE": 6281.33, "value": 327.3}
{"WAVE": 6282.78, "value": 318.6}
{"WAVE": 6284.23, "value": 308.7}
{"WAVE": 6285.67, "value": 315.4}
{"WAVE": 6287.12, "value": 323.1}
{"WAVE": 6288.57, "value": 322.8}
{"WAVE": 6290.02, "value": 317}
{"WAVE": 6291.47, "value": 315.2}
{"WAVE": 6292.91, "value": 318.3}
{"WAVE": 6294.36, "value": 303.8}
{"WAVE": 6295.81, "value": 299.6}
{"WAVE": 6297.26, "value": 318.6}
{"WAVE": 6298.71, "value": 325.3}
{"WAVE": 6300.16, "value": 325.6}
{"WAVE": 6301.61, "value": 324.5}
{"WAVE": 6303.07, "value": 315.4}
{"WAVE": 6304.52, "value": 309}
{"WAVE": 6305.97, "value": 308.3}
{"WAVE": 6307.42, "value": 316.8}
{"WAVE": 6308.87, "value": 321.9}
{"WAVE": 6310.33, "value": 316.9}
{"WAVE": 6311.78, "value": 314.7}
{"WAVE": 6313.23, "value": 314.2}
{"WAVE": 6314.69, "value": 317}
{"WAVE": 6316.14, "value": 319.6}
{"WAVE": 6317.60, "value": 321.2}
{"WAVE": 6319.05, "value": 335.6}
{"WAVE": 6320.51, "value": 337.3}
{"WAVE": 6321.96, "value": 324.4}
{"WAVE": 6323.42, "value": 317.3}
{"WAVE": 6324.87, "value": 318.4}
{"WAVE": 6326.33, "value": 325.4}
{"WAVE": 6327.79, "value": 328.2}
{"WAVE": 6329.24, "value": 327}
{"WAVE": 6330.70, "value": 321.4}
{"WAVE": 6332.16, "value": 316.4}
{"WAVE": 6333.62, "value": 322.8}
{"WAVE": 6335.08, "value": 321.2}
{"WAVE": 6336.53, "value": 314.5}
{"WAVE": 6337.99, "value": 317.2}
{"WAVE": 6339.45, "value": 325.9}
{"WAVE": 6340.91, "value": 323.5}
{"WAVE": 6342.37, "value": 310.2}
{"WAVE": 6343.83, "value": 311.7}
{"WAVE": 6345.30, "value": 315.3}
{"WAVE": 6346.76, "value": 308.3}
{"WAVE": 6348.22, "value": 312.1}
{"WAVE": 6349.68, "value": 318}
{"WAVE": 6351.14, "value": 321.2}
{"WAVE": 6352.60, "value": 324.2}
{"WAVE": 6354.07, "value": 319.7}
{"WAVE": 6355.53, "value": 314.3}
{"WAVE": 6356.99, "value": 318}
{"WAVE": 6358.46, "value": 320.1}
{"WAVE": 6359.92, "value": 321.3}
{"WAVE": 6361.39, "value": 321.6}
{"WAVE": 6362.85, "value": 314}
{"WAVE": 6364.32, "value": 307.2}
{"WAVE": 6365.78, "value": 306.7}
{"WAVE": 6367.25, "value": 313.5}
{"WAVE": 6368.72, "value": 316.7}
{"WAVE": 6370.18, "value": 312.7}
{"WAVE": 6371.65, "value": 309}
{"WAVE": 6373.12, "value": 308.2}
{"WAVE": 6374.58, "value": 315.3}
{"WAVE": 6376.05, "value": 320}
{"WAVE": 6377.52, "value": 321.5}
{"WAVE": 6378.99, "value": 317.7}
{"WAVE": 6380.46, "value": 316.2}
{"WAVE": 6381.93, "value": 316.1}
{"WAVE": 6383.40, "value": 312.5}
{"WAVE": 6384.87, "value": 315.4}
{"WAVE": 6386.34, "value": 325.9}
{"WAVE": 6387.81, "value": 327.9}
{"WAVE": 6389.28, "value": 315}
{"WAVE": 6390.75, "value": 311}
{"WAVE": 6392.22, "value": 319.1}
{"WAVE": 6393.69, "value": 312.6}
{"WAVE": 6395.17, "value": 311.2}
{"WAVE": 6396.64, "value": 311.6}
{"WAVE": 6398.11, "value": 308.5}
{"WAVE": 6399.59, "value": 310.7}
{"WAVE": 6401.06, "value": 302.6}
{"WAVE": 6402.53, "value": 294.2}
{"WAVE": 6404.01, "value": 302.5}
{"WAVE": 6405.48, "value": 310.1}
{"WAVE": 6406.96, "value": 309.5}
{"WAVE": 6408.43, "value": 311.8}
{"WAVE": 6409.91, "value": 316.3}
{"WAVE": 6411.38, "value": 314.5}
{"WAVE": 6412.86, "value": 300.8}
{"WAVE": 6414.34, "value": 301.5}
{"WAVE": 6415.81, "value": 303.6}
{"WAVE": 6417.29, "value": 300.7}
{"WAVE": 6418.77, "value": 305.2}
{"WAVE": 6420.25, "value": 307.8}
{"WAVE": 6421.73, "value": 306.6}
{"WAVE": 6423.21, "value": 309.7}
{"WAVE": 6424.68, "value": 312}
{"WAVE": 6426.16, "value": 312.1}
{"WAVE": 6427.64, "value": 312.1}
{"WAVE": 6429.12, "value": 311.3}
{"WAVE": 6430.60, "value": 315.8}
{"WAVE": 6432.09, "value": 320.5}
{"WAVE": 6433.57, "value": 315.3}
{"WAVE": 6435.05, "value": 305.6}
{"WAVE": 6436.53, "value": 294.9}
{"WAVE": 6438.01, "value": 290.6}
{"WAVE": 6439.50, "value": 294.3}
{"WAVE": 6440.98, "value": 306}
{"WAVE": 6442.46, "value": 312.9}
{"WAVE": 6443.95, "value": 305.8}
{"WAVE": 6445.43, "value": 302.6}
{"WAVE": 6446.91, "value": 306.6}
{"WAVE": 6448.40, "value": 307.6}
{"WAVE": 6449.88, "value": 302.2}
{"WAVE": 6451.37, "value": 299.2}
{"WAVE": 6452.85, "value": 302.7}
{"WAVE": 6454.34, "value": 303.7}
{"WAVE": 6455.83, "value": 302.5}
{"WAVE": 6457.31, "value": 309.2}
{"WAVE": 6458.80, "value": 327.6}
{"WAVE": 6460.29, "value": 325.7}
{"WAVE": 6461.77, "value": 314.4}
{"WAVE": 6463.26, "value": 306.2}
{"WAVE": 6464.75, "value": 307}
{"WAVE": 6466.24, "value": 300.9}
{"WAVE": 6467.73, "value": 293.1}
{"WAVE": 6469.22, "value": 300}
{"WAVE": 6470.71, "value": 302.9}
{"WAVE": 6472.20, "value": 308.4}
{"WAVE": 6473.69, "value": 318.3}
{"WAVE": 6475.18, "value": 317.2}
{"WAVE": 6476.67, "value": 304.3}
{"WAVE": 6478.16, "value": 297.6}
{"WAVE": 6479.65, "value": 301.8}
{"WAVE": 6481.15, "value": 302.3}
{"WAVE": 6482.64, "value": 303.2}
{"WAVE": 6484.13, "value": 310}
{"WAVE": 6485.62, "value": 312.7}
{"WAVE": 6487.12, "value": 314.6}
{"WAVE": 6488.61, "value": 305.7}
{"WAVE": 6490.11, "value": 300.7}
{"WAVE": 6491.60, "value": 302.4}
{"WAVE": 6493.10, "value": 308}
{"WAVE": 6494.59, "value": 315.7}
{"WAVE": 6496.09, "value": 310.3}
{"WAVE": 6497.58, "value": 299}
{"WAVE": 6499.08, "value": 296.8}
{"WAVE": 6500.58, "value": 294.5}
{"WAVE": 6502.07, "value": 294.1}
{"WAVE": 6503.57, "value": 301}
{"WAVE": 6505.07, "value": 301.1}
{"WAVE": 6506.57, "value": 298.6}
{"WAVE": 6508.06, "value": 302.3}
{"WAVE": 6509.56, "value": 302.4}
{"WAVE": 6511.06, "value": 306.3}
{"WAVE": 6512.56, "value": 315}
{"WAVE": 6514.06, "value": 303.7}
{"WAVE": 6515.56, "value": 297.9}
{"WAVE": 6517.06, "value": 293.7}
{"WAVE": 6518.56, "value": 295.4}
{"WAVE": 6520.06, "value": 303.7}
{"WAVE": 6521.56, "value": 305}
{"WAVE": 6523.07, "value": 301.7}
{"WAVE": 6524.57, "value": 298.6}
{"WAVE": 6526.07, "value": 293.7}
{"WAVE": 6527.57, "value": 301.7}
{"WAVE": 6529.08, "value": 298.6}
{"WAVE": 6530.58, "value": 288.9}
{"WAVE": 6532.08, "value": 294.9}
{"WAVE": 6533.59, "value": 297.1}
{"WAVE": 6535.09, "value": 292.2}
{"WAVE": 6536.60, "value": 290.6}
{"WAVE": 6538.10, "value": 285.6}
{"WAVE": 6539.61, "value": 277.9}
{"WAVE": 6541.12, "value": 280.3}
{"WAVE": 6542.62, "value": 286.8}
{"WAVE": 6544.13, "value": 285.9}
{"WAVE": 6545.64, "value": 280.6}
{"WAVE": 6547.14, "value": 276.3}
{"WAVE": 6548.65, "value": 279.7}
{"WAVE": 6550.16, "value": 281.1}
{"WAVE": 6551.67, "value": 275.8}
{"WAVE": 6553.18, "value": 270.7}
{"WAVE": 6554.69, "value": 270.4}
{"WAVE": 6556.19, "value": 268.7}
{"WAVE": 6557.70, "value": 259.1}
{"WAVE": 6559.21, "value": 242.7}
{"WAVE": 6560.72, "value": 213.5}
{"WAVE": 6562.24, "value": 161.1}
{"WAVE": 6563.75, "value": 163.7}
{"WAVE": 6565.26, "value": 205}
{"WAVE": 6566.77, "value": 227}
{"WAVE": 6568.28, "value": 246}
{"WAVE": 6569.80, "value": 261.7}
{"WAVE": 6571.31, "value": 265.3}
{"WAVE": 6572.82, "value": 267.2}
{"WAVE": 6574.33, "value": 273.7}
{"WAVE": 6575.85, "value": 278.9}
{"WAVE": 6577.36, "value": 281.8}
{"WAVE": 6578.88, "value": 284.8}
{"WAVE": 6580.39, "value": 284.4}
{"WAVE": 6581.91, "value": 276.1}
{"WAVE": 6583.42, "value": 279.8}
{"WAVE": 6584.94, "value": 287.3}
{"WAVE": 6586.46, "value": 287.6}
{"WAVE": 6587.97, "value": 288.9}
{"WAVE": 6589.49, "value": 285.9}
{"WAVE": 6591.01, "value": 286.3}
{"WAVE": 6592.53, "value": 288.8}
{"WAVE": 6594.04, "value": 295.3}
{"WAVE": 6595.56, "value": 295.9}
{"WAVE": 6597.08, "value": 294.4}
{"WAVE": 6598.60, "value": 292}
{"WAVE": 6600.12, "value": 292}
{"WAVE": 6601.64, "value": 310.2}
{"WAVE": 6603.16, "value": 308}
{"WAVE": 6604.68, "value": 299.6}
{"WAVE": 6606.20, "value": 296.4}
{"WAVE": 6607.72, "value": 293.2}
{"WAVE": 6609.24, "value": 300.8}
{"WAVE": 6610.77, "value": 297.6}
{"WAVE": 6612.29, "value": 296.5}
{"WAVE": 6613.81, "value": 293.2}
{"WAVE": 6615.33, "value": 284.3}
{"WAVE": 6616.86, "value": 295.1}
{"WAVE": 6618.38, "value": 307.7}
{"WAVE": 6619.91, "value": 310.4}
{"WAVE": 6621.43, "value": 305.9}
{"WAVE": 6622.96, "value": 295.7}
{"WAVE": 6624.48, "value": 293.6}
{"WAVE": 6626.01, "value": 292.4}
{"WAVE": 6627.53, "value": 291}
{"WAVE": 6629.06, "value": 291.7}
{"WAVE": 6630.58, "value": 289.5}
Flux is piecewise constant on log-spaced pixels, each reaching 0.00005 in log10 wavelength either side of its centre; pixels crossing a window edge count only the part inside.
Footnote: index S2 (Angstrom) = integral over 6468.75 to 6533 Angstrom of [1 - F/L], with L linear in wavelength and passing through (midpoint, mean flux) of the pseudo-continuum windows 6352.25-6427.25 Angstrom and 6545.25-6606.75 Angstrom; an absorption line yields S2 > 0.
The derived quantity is -3.5 Angstrom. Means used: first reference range 312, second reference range 270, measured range 303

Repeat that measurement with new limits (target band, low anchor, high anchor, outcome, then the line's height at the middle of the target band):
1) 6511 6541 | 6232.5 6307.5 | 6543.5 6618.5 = -1.47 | 283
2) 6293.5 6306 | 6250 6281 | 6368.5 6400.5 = 0.26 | 321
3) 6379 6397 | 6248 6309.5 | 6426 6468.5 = -0.26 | 312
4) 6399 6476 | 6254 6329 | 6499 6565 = -2.62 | 297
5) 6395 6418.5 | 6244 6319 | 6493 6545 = 0.11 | 308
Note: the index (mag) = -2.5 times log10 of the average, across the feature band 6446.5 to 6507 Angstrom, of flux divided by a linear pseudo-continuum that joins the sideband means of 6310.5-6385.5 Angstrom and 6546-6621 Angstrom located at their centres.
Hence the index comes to -0.04 mag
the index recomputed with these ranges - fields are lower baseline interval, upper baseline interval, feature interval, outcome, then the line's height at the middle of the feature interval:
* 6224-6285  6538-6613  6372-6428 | -0.040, 300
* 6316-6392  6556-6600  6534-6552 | -0.042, 272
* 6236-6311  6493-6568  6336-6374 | -0.027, 308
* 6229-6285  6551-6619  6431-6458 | -0.036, 295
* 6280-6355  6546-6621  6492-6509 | -0.048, 289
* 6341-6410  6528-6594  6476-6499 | -0.067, 287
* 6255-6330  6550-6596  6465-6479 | -0.078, 284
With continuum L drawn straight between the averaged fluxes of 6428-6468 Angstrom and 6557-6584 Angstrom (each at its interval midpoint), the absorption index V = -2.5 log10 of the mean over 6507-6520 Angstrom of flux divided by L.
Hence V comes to -0.10 mag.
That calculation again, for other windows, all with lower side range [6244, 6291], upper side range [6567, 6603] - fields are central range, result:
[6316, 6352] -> -0.02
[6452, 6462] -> -0.05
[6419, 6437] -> -0.03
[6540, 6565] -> 0.13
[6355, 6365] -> -0.02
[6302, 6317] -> 0.01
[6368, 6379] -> -0.02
